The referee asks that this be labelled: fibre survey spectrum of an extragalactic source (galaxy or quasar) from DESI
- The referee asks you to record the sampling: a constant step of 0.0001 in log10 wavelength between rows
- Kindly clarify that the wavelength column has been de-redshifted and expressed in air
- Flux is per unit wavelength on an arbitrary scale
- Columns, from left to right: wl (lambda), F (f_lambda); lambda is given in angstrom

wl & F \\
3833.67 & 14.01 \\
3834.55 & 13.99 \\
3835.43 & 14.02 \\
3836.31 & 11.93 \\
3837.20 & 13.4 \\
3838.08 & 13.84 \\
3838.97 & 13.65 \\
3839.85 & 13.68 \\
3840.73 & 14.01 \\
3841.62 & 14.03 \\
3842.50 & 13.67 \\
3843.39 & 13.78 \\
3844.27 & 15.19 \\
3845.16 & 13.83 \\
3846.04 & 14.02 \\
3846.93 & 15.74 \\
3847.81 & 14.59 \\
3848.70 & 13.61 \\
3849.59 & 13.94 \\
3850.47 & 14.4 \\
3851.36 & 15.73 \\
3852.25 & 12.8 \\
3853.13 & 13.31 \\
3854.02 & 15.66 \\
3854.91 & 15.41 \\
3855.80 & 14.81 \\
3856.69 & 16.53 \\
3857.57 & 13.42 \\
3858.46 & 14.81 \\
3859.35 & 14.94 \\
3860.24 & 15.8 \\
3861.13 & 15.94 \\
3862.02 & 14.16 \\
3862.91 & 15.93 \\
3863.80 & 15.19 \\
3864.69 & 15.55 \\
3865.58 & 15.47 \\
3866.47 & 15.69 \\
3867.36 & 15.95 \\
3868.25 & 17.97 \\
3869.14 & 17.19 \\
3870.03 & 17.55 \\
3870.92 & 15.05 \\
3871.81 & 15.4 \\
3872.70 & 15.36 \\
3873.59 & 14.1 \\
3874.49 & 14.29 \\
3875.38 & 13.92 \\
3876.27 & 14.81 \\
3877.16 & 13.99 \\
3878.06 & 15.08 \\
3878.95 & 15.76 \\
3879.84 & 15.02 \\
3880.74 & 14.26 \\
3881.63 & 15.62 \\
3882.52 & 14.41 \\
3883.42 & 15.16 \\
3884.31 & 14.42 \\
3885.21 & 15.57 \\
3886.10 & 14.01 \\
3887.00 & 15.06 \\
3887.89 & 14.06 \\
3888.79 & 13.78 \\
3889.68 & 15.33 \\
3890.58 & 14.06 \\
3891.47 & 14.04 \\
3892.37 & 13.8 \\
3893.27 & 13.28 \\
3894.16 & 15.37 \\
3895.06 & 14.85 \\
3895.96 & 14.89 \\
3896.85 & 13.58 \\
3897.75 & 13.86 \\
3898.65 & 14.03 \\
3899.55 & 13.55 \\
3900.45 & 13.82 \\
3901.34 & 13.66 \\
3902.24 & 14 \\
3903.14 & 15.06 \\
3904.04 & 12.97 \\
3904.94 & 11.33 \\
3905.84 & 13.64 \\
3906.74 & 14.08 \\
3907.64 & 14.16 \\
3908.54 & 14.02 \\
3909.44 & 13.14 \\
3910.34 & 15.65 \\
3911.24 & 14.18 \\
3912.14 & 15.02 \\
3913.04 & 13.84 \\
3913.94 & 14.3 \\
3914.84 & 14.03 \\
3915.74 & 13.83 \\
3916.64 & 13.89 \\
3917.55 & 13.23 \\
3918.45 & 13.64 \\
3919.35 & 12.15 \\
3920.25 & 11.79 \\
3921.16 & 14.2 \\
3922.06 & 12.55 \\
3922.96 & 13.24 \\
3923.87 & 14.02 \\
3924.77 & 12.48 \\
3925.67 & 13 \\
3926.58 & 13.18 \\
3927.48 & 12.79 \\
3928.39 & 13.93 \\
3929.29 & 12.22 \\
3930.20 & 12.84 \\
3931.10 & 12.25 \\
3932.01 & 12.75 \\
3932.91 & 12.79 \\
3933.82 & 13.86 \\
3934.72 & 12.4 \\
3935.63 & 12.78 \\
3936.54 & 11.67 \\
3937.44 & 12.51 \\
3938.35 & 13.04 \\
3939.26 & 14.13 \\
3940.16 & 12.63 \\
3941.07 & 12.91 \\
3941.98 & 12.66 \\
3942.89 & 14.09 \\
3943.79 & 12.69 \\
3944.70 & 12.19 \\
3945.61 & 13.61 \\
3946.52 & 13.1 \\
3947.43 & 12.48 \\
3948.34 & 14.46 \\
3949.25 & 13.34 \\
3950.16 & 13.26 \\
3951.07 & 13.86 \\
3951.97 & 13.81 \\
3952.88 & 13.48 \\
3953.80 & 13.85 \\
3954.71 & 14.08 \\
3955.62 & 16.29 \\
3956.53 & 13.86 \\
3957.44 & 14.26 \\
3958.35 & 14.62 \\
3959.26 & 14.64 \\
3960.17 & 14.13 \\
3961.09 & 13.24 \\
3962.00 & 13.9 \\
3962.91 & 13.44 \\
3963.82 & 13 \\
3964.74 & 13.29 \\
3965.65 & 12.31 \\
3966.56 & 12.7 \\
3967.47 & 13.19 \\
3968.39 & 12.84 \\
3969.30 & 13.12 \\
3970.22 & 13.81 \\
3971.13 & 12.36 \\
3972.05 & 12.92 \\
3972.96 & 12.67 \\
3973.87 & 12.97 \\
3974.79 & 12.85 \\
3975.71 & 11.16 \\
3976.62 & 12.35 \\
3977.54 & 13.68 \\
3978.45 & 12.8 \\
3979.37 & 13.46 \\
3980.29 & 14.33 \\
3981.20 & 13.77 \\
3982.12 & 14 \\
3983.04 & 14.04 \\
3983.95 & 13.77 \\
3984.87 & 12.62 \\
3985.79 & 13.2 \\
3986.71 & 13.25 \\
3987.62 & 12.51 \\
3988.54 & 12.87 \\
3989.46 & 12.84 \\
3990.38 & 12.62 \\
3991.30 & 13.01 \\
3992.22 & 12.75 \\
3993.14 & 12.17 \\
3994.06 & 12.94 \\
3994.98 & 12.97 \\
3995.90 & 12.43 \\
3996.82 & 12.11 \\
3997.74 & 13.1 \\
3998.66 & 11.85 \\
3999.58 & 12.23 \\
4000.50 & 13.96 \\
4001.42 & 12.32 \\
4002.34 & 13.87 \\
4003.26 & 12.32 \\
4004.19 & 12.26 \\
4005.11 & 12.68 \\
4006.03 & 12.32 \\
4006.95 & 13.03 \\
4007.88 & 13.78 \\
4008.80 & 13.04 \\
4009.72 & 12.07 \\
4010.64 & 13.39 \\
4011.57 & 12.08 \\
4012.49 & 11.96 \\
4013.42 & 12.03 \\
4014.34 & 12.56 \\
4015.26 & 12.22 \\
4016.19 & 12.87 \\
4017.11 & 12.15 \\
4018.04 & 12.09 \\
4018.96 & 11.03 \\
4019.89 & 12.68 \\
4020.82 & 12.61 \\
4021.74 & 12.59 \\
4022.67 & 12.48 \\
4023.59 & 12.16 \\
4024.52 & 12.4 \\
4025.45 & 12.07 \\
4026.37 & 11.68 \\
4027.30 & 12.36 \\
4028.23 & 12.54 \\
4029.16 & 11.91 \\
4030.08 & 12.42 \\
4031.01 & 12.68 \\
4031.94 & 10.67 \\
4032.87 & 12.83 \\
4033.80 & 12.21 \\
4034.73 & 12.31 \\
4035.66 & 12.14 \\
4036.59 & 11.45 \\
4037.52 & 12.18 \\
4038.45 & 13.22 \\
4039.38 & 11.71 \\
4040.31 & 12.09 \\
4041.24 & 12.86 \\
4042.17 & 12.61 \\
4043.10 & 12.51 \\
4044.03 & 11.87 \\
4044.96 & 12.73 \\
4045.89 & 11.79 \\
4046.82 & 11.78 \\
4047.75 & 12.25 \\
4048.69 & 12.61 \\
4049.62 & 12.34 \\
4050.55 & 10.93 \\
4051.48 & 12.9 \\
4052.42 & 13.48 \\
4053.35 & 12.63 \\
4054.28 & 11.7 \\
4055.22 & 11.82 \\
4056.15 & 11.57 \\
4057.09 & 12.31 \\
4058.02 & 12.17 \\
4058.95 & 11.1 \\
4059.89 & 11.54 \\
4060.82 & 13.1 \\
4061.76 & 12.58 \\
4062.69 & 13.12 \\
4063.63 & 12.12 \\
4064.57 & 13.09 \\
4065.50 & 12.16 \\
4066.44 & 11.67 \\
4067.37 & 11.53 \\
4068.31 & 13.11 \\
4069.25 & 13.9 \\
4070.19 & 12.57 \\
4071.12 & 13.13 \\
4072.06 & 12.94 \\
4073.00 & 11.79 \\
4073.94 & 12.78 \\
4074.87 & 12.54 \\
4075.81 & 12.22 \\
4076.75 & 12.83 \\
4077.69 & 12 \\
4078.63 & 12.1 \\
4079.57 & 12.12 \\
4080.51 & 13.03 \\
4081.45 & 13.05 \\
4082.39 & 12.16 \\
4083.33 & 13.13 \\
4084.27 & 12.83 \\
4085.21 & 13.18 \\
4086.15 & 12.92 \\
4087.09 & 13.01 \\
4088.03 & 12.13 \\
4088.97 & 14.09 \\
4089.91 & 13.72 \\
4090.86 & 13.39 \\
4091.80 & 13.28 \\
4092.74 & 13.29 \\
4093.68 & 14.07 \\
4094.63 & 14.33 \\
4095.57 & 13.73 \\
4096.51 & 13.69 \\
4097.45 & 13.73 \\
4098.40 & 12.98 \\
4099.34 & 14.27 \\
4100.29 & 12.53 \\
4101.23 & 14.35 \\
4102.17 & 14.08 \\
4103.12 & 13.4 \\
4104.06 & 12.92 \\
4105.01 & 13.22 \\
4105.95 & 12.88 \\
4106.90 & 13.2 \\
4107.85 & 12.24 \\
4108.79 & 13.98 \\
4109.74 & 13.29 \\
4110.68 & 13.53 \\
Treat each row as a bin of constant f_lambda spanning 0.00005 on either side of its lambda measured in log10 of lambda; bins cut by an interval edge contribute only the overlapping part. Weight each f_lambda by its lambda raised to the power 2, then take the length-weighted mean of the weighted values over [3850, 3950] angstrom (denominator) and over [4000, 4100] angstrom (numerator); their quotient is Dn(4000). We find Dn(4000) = 0.96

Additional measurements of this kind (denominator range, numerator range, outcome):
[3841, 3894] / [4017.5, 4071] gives 0.90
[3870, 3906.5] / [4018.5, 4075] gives 0.93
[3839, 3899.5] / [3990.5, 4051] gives 0.91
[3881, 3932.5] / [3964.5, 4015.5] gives 0.97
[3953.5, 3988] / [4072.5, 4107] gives 1.04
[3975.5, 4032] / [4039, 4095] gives 1.02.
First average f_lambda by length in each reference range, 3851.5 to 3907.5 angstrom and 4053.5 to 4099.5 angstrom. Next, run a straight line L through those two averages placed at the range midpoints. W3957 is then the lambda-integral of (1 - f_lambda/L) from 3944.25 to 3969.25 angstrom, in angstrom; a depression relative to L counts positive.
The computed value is 0.6 angstrom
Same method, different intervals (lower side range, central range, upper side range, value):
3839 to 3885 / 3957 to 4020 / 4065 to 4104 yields 4.2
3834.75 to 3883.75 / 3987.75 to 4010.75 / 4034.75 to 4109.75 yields 1.2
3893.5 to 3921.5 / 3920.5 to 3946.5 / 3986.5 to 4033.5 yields 1.0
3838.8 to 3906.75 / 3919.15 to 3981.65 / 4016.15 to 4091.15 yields 2.1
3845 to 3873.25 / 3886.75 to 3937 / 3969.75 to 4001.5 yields 2.3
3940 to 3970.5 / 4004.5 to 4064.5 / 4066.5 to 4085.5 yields 2.9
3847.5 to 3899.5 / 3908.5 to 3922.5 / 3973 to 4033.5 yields 0.4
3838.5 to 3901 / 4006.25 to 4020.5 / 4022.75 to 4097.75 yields 0.7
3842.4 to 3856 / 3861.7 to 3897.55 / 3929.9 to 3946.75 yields -2.8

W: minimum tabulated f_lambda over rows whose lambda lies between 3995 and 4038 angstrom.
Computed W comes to 10.67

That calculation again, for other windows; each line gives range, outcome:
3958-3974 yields 12.31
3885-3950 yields 11.33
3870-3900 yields 13.28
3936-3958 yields 11.67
